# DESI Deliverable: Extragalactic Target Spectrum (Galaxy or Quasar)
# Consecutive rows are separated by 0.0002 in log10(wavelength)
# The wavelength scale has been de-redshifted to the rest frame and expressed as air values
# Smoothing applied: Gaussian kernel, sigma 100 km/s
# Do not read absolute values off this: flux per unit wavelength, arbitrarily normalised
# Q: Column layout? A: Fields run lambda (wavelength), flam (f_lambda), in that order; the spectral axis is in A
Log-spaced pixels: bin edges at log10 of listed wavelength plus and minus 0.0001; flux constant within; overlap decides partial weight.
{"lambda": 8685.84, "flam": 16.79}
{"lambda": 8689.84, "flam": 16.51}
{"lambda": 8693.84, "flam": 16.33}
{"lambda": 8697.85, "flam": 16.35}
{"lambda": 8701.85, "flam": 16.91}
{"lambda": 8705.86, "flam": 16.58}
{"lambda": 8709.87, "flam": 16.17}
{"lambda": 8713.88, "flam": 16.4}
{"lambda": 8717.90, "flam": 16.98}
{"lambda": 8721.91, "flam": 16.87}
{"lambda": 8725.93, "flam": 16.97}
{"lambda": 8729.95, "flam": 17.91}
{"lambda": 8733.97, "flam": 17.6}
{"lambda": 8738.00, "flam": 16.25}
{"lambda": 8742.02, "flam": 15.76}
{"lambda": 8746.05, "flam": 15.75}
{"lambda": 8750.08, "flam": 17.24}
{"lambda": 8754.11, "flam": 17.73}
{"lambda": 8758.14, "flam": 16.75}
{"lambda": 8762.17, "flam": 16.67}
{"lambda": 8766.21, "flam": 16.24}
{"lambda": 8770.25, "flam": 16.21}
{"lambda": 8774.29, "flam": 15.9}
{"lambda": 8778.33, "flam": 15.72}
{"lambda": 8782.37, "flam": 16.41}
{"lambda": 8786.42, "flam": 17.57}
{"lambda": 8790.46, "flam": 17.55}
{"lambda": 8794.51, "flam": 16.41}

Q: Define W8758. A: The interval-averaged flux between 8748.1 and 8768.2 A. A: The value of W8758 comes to 16.9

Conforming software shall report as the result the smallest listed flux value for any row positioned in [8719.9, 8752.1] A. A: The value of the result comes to 15.75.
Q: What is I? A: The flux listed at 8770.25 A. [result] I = 16.21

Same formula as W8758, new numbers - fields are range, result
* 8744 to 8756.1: 16.9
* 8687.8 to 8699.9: 16.4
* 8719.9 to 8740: 17.1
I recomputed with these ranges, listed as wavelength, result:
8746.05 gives 15.75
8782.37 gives 16.41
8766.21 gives 16.24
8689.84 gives 16.51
